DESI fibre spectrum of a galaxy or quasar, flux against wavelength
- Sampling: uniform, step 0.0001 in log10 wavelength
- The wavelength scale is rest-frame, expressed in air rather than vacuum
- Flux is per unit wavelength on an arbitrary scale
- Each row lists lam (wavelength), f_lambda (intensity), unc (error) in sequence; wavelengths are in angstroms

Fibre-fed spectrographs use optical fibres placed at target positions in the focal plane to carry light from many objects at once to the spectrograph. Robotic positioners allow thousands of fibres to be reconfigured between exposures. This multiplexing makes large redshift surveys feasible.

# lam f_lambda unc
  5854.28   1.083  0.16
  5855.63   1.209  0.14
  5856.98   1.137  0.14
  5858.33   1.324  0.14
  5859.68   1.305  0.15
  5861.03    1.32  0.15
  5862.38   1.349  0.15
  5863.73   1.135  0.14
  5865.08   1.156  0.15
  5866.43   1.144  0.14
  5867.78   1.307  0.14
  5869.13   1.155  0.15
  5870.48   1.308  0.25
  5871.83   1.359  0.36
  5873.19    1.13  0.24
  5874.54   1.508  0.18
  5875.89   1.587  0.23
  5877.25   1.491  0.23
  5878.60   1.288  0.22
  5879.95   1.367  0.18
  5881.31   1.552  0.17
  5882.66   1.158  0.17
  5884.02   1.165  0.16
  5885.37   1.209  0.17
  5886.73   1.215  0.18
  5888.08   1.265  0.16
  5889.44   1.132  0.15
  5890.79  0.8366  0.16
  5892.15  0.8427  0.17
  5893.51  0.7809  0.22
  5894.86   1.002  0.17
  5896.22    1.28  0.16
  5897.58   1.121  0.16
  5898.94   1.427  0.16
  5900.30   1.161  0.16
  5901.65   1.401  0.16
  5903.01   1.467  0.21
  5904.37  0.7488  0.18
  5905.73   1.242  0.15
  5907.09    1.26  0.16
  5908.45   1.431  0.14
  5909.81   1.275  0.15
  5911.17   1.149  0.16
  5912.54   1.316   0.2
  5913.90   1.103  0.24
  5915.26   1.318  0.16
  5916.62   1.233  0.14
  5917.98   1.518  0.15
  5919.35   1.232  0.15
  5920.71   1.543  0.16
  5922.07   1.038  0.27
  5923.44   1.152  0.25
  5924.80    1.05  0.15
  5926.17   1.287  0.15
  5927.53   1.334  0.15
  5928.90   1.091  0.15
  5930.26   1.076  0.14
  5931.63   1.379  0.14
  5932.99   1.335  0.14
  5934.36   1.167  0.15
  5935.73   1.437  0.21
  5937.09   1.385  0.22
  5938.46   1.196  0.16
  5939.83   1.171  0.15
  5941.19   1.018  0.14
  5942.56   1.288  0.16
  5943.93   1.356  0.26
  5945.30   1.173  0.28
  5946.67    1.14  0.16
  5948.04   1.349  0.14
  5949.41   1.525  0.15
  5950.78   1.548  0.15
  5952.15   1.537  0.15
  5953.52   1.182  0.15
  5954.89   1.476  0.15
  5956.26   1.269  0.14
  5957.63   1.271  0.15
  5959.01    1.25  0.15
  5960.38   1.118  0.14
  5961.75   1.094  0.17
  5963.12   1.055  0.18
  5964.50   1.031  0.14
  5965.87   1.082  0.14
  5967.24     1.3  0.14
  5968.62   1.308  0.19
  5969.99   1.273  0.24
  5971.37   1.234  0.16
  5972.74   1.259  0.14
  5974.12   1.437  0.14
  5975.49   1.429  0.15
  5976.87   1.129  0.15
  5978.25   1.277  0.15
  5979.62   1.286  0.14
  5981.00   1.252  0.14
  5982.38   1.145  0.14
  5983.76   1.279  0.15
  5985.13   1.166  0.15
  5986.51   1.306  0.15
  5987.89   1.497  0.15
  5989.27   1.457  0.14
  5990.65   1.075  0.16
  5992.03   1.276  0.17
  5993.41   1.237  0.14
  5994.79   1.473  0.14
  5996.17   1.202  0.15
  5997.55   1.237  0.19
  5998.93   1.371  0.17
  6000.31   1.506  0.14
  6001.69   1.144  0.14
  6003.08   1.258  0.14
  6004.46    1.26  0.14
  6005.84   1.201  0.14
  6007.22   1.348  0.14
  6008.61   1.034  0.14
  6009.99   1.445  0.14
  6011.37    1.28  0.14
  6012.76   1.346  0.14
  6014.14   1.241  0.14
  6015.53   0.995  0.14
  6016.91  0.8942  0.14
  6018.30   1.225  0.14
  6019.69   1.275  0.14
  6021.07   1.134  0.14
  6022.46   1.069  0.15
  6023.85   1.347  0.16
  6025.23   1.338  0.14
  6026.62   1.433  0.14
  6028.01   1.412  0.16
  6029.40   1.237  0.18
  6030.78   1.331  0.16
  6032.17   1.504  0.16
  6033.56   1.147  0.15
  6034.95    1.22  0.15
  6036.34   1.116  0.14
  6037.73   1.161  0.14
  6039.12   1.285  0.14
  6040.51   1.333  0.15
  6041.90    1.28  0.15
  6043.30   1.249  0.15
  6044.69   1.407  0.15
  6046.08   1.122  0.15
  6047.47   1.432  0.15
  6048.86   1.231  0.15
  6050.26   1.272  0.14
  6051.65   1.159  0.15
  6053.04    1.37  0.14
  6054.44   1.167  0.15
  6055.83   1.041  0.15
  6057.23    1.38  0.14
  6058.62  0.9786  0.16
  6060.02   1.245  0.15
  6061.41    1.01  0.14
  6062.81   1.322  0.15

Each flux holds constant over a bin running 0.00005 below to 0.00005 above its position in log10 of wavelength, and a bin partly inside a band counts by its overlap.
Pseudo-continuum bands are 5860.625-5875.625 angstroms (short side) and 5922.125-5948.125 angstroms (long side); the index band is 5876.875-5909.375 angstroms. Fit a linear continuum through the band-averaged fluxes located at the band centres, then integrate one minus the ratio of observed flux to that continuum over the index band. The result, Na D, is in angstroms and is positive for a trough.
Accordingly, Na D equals 1.4 angstroms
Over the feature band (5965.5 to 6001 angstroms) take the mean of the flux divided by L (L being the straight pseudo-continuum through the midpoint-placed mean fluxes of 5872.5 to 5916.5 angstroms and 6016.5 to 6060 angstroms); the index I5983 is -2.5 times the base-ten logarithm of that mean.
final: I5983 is -0.04 mag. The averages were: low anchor 1.23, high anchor 1.25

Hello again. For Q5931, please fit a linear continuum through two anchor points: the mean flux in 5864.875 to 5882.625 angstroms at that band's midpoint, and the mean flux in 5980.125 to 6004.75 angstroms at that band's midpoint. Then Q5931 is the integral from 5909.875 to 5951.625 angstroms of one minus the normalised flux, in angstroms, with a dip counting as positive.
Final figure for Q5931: 1.45 angstroms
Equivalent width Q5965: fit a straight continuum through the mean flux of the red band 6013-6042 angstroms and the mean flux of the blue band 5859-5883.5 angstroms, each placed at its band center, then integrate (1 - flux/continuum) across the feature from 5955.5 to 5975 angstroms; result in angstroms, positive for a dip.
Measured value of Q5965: 0.8 angstroms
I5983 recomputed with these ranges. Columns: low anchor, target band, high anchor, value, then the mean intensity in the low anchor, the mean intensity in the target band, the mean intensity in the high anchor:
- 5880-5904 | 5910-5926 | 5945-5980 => -0.03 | 1.18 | 1.24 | 1.27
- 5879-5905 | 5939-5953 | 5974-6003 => -0.06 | 1.17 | 1.31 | 1.29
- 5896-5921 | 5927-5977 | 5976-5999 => 0.01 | 1.27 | 1.26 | 1.27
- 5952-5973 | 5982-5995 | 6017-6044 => -0.04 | 1.23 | 1.29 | 1.26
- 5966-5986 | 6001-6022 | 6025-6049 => 0.07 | 1.26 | 1.2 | 1.29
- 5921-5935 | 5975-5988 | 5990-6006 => -0.01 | 1.2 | 1.26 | 1.27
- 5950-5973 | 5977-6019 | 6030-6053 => 0.00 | 1.25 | 1.26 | 1.27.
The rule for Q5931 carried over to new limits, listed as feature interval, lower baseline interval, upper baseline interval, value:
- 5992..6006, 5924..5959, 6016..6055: -0.3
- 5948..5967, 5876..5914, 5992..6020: -0.6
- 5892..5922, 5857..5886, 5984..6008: 1.7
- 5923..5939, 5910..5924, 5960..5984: 0.1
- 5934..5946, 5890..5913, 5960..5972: -0.8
